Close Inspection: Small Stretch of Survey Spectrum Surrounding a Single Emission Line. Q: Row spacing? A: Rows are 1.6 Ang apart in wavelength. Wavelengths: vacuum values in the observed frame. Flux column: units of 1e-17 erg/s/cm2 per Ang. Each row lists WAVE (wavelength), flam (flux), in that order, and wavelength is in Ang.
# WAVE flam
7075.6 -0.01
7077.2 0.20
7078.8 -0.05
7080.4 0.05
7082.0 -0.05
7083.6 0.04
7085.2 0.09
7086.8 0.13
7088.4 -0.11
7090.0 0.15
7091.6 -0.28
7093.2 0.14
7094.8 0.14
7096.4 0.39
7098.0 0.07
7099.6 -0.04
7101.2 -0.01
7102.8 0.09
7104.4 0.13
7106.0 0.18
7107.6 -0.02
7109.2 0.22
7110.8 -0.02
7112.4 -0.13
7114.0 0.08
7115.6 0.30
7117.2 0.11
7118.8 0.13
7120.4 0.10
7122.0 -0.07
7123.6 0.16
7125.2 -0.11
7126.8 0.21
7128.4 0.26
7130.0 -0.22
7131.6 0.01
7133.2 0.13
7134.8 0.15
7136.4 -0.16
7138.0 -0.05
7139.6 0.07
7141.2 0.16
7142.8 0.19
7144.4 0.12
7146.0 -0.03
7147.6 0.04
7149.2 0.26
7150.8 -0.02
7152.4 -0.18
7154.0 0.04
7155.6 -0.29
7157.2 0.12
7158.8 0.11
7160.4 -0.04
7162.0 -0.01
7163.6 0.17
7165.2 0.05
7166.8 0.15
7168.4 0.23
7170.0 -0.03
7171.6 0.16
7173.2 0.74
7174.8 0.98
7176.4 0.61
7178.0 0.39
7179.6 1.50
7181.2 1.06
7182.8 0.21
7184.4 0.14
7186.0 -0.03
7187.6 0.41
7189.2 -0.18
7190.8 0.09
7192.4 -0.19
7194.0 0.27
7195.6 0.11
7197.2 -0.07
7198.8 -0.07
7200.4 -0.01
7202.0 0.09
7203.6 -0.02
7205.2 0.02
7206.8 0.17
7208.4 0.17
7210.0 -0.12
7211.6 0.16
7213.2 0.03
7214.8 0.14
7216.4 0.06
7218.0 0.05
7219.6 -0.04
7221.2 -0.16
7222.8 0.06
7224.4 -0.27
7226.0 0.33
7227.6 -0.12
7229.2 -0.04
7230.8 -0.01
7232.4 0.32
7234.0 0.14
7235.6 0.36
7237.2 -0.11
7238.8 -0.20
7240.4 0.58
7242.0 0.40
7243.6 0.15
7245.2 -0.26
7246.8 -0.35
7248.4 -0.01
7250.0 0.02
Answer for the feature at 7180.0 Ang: [O II] 3727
